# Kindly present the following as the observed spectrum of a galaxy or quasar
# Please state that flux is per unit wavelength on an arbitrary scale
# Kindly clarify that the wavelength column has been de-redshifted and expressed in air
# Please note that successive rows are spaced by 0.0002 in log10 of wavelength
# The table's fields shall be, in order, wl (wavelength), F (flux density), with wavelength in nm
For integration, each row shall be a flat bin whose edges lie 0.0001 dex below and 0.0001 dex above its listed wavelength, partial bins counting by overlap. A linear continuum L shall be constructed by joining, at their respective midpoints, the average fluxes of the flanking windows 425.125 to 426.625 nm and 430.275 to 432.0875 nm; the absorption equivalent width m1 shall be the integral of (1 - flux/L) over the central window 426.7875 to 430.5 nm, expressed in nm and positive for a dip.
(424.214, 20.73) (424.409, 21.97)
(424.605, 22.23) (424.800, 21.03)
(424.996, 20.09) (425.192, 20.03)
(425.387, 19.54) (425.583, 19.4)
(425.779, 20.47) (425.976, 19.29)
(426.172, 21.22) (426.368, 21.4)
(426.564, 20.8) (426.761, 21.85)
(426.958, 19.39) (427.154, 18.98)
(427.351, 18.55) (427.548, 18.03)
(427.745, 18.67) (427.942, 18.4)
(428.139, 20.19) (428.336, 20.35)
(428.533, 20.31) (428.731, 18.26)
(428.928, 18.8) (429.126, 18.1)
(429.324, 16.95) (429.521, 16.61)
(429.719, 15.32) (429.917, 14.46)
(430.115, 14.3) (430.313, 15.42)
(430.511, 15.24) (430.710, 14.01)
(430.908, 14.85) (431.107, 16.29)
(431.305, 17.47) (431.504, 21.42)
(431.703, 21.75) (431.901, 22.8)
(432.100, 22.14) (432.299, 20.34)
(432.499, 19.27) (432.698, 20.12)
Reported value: 0.24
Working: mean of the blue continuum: 20.3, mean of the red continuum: 18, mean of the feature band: 17.9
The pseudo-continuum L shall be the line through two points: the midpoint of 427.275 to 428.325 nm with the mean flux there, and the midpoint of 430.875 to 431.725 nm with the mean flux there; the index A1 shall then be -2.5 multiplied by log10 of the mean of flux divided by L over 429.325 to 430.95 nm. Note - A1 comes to 0.22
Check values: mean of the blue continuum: 18.9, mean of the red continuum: 18.3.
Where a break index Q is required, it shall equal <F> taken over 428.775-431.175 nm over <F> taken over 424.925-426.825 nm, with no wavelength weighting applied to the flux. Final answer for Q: 0.78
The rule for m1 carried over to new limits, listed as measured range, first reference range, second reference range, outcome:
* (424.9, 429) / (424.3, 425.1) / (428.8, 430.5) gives -0.17 nm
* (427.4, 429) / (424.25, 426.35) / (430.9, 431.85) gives 0.05 nm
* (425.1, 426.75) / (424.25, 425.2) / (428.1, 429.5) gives 0.01 nm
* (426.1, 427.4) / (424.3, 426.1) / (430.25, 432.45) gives -0.03 nm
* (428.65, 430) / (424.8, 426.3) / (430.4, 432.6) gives 0.16 nm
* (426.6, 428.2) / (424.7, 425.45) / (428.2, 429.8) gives -0.02 nm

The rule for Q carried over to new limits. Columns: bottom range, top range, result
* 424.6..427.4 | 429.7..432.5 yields 0.87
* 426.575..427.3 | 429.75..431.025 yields 0.74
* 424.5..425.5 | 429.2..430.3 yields 0.76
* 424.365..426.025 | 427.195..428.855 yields 0.93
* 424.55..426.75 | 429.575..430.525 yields 0.73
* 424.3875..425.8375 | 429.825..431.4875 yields 0.76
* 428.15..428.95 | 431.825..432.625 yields 1.07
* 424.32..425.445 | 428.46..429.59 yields 0.87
